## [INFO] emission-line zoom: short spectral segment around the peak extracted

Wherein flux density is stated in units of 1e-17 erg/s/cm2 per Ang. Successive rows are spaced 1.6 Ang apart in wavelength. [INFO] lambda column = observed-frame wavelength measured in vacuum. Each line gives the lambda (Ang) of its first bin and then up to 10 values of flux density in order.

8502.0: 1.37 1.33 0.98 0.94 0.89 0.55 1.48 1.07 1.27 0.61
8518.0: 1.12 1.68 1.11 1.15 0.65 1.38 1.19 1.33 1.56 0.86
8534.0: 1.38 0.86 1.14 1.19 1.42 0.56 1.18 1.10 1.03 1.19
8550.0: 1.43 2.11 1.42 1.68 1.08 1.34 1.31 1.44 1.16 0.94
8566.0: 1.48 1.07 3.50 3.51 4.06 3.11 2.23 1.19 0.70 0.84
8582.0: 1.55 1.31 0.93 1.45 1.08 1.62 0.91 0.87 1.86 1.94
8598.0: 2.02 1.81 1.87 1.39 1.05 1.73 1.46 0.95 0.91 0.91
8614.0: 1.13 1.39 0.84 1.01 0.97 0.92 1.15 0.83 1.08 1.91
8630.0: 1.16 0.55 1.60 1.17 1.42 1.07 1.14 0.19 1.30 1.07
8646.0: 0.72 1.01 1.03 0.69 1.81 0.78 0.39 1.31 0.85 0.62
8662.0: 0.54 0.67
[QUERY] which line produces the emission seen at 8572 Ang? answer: H-alpha 6563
